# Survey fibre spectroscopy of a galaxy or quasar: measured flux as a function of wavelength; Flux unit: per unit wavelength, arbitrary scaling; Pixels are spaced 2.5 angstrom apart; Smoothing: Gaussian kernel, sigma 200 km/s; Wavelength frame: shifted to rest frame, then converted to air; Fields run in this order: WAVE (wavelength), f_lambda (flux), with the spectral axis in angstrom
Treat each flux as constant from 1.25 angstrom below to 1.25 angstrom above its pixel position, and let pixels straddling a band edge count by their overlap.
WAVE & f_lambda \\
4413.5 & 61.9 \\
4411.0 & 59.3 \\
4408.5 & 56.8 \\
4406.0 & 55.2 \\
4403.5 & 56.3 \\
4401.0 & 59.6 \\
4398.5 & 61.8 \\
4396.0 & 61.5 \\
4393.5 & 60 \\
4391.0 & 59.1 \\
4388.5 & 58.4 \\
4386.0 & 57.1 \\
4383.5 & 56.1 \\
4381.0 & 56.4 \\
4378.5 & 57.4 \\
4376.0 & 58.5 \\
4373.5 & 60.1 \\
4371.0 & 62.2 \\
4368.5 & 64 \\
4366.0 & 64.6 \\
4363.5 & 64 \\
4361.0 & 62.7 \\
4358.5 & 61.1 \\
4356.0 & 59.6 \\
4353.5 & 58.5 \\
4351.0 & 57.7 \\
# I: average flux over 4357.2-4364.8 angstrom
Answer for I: 62.6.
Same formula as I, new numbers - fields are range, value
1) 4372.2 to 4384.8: 57.7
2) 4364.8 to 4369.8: 64.3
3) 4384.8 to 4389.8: 57.8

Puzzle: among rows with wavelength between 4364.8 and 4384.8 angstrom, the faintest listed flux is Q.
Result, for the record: 56.1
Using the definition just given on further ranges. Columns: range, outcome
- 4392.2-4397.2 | 60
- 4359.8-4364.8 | 62.7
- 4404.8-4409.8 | 55.2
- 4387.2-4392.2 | 58.4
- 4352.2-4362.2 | 58.5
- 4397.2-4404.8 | 56.3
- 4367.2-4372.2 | 62.2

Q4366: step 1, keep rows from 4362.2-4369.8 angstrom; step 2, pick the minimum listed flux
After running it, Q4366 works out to 64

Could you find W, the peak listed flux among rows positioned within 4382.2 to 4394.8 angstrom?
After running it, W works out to 60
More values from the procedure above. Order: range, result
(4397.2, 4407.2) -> 61.8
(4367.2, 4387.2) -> 64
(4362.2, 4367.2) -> 64.6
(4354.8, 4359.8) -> 61.1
